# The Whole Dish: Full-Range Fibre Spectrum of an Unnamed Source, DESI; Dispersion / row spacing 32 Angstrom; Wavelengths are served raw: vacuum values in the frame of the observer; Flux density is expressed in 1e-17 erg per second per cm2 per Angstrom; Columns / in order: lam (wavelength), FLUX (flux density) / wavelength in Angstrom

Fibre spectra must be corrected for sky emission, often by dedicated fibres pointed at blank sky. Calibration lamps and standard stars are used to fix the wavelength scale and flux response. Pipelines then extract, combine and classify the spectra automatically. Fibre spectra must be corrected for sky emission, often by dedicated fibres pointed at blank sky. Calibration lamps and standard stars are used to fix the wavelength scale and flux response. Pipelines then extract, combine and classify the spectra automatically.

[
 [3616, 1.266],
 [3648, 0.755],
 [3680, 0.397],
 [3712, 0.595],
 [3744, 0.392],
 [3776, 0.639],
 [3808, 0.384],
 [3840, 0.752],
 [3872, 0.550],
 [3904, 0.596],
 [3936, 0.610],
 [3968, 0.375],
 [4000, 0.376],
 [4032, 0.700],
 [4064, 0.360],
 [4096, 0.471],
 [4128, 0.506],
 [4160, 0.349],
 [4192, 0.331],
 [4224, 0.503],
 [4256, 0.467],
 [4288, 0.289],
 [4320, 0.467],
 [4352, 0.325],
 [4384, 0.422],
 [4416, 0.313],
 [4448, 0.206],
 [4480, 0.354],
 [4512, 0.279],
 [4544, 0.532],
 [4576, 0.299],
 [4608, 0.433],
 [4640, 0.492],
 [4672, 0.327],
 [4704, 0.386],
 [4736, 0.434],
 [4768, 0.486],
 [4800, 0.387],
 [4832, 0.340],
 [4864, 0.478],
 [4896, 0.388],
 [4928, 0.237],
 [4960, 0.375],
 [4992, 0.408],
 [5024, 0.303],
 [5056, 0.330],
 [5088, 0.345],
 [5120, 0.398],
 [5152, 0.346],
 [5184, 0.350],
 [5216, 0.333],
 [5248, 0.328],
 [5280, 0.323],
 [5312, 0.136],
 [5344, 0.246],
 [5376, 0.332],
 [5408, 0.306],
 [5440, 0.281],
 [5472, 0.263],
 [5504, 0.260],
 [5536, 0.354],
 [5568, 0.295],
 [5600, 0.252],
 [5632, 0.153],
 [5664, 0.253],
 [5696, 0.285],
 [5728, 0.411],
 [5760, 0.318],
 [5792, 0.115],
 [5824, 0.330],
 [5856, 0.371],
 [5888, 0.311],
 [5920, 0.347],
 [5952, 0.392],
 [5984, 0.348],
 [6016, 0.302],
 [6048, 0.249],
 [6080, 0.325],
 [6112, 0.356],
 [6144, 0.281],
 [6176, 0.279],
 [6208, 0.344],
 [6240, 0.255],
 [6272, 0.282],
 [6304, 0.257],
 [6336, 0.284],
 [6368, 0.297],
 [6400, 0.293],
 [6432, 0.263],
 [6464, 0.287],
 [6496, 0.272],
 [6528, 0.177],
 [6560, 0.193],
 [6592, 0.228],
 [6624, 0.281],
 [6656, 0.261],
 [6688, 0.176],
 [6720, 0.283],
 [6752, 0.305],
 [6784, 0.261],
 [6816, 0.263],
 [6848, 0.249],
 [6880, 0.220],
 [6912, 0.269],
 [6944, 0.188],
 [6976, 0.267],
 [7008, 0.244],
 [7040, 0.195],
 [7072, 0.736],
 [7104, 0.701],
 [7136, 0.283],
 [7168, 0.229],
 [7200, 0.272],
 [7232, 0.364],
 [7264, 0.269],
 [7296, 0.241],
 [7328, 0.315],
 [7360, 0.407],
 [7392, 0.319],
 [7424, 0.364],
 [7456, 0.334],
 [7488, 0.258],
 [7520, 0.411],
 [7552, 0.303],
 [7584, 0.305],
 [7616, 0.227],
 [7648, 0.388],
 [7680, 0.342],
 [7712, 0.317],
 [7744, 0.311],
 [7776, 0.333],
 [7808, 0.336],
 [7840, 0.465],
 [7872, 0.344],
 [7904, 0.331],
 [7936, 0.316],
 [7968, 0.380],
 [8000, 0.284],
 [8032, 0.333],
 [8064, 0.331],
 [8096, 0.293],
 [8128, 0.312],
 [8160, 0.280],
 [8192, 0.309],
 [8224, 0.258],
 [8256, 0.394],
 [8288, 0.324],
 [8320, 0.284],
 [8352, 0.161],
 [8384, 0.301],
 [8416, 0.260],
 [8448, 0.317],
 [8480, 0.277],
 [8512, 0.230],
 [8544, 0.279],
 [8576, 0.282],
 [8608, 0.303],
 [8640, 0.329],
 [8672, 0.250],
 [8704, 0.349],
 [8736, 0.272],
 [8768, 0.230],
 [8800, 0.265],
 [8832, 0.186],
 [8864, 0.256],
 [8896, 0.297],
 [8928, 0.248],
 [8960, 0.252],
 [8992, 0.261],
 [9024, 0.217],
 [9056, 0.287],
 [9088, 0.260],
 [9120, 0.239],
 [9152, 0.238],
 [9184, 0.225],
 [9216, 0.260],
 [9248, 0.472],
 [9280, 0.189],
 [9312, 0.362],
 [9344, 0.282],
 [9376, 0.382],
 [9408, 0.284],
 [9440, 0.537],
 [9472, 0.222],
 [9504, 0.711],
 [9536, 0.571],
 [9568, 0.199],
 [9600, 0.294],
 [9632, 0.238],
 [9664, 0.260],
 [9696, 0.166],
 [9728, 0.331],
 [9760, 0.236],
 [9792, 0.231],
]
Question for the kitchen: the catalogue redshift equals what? 0.901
